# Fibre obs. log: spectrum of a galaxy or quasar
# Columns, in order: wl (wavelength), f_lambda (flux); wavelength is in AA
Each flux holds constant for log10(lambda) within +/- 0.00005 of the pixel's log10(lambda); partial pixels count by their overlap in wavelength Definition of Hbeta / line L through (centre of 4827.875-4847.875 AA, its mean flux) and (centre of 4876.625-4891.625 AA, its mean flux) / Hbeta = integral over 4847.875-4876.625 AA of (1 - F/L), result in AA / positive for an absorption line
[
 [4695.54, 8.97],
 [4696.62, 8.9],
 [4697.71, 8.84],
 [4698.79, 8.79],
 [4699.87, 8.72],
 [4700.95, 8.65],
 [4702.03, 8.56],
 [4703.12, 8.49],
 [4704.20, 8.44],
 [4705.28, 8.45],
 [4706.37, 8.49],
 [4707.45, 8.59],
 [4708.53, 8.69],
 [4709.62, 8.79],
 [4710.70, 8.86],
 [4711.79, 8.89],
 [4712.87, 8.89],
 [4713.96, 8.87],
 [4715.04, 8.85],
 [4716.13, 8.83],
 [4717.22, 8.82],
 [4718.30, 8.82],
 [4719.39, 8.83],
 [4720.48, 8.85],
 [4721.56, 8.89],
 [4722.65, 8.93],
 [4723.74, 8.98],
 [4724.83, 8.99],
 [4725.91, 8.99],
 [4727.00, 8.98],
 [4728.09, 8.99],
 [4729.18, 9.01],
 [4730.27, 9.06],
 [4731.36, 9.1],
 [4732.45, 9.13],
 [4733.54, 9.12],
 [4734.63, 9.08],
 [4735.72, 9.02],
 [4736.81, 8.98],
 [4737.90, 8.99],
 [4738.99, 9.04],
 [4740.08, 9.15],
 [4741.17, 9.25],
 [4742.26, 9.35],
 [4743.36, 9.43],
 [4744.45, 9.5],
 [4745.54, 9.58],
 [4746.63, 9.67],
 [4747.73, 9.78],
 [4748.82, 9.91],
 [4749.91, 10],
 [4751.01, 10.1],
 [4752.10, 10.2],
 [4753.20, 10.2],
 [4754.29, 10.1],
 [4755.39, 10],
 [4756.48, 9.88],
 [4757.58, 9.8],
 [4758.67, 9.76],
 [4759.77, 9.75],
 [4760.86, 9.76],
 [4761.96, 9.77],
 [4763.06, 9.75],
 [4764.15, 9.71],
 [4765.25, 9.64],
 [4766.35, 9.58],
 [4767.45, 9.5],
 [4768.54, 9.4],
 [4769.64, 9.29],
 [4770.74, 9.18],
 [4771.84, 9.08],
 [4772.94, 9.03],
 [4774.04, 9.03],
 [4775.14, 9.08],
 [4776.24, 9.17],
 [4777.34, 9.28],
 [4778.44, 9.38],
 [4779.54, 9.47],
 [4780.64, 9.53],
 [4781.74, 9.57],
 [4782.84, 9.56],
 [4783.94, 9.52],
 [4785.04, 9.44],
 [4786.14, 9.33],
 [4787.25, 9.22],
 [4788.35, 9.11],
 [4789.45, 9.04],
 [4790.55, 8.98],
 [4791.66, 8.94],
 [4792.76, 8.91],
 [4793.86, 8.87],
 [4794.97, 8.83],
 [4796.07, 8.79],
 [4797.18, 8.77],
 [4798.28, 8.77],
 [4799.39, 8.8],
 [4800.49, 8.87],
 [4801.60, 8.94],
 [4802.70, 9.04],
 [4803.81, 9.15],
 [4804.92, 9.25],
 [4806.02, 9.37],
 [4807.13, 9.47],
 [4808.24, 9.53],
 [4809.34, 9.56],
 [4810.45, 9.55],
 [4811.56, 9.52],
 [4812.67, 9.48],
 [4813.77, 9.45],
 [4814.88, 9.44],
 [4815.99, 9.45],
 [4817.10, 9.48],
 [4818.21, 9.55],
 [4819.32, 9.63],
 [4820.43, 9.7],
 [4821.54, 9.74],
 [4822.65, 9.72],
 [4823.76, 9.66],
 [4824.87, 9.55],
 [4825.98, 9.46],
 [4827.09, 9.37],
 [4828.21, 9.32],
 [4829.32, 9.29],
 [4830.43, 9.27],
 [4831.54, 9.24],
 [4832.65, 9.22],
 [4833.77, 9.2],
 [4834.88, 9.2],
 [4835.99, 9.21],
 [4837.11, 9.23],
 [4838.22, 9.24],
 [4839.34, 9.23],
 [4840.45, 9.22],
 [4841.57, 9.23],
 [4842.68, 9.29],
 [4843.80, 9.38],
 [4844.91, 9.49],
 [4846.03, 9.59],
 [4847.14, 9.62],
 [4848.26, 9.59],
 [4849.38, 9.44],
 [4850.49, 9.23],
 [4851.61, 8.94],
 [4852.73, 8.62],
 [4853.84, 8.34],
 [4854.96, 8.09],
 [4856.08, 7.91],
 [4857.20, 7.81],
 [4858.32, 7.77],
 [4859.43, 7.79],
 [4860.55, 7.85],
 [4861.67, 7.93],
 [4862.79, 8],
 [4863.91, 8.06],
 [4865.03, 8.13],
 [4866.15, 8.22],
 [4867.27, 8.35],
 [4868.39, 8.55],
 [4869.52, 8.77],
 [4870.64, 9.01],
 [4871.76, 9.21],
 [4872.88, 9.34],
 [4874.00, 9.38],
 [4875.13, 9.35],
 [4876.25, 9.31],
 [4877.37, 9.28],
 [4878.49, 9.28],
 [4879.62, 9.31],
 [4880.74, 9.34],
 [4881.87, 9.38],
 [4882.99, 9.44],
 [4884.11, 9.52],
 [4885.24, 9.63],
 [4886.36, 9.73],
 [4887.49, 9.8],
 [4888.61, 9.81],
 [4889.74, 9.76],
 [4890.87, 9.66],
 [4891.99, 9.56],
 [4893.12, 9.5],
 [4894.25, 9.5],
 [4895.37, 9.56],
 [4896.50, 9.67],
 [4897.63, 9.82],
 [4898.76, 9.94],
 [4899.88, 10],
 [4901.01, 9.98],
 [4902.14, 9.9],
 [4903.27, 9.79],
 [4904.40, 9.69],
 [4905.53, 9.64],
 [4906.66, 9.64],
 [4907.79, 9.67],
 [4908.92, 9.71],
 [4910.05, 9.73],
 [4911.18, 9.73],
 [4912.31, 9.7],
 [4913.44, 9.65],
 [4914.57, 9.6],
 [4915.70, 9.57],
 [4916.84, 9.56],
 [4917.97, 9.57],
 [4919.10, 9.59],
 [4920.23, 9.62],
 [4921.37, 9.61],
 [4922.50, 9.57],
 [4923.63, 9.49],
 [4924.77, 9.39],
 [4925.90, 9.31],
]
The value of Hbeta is 2.6 AA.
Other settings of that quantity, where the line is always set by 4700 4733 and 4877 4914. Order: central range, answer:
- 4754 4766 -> -1.03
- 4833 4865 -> 2.16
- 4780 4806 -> 0.20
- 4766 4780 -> -0.27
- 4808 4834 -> -0.48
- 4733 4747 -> -0.48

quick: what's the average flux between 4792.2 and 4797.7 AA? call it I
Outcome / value 8.83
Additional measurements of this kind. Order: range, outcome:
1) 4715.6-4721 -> 8.82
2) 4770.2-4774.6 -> 9.07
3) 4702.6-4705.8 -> 8.48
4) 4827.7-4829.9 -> 9.32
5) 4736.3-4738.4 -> 8.99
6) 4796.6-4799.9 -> 8.76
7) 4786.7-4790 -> 9.14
